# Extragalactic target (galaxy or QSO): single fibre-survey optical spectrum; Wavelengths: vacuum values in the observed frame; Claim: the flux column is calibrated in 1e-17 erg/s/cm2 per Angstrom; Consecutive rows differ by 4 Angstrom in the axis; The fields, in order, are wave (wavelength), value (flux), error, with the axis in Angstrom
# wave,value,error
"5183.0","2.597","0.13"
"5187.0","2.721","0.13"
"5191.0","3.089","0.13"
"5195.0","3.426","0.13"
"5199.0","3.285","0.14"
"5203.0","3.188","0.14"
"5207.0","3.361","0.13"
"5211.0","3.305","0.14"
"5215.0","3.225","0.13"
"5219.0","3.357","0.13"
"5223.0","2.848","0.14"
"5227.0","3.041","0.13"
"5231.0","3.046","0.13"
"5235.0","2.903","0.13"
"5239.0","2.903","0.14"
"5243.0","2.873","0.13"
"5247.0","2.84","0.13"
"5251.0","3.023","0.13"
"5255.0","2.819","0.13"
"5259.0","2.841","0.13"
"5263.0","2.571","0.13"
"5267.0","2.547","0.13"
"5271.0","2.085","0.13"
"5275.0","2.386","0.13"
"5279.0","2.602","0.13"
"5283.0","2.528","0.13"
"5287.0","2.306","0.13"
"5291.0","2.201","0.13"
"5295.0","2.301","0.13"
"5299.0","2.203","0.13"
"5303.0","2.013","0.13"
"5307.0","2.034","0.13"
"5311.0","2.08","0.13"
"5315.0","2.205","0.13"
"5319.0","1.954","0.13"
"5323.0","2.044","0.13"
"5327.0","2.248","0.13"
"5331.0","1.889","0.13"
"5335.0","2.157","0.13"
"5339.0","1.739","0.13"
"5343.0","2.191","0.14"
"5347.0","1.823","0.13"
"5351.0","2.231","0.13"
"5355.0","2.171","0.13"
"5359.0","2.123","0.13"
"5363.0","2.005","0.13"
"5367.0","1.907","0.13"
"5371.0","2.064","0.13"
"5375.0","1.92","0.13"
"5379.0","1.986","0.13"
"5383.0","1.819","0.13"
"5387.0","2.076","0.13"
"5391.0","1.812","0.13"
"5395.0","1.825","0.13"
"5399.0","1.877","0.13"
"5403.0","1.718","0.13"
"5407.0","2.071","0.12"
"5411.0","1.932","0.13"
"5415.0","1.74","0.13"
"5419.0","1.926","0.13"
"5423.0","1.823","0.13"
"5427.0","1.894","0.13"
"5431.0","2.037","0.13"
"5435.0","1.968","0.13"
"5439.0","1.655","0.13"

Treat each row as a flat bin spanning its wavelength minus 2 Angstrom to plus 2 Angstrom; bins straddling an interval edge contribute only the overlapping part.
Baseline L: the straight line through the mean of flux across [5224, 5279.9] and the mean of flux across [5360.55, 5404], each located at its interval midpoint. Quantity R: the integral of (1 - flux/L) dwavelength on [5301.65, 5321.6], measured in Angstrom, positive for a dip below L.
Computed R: 2.62 Angstrom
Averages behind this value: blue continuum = 2.75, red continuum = 1.92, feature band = 2.06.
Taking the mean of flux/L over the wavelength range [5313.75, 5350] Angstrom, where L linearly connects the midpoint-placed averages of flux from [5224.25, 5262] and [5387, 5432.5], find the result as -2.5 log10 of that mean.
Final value 0.17 mag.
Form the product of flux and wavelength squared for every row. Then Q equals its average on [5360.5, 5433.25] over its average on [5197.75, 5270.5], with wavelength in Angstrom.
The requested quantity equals 0.68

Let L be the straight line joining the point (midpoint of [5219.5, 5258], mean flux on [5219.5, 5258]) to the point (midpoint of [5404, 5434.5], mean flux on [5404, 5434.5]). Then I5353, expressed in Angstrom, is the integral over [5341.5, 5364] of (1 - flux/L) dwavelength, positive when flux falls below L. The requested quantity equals 1.94 Angstrom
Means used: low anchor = 2.94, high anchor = 1.91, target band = 2.09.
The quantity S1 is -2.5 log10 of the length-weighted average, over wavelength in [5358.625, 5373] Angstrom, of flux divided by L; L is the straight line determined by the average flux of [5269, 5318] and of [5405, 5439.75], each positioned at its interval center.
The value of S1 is 0.02 mag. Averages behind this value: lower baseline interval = 2.24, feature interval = 2.01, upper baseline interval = 1.9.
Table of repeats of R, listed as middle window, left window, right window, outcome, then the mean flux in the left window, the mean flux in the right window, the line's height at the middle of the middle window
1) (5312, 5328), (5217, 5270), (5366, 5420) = 1.9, 2.88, 1.9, 2.38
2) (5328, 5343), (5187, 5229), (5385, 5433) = 2.4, 3.19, 1.89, 2.37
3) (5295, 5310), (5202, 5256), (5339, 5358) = 2.1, 3.05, 2.07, 2.45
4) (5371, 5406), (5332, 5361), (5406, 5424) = 1.1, 2.06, 1.89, 1.96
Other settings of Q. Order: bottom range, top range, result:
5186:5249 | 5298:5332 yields 0.70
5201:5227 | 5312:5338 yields 0.67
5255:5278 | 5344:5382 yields 0.83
